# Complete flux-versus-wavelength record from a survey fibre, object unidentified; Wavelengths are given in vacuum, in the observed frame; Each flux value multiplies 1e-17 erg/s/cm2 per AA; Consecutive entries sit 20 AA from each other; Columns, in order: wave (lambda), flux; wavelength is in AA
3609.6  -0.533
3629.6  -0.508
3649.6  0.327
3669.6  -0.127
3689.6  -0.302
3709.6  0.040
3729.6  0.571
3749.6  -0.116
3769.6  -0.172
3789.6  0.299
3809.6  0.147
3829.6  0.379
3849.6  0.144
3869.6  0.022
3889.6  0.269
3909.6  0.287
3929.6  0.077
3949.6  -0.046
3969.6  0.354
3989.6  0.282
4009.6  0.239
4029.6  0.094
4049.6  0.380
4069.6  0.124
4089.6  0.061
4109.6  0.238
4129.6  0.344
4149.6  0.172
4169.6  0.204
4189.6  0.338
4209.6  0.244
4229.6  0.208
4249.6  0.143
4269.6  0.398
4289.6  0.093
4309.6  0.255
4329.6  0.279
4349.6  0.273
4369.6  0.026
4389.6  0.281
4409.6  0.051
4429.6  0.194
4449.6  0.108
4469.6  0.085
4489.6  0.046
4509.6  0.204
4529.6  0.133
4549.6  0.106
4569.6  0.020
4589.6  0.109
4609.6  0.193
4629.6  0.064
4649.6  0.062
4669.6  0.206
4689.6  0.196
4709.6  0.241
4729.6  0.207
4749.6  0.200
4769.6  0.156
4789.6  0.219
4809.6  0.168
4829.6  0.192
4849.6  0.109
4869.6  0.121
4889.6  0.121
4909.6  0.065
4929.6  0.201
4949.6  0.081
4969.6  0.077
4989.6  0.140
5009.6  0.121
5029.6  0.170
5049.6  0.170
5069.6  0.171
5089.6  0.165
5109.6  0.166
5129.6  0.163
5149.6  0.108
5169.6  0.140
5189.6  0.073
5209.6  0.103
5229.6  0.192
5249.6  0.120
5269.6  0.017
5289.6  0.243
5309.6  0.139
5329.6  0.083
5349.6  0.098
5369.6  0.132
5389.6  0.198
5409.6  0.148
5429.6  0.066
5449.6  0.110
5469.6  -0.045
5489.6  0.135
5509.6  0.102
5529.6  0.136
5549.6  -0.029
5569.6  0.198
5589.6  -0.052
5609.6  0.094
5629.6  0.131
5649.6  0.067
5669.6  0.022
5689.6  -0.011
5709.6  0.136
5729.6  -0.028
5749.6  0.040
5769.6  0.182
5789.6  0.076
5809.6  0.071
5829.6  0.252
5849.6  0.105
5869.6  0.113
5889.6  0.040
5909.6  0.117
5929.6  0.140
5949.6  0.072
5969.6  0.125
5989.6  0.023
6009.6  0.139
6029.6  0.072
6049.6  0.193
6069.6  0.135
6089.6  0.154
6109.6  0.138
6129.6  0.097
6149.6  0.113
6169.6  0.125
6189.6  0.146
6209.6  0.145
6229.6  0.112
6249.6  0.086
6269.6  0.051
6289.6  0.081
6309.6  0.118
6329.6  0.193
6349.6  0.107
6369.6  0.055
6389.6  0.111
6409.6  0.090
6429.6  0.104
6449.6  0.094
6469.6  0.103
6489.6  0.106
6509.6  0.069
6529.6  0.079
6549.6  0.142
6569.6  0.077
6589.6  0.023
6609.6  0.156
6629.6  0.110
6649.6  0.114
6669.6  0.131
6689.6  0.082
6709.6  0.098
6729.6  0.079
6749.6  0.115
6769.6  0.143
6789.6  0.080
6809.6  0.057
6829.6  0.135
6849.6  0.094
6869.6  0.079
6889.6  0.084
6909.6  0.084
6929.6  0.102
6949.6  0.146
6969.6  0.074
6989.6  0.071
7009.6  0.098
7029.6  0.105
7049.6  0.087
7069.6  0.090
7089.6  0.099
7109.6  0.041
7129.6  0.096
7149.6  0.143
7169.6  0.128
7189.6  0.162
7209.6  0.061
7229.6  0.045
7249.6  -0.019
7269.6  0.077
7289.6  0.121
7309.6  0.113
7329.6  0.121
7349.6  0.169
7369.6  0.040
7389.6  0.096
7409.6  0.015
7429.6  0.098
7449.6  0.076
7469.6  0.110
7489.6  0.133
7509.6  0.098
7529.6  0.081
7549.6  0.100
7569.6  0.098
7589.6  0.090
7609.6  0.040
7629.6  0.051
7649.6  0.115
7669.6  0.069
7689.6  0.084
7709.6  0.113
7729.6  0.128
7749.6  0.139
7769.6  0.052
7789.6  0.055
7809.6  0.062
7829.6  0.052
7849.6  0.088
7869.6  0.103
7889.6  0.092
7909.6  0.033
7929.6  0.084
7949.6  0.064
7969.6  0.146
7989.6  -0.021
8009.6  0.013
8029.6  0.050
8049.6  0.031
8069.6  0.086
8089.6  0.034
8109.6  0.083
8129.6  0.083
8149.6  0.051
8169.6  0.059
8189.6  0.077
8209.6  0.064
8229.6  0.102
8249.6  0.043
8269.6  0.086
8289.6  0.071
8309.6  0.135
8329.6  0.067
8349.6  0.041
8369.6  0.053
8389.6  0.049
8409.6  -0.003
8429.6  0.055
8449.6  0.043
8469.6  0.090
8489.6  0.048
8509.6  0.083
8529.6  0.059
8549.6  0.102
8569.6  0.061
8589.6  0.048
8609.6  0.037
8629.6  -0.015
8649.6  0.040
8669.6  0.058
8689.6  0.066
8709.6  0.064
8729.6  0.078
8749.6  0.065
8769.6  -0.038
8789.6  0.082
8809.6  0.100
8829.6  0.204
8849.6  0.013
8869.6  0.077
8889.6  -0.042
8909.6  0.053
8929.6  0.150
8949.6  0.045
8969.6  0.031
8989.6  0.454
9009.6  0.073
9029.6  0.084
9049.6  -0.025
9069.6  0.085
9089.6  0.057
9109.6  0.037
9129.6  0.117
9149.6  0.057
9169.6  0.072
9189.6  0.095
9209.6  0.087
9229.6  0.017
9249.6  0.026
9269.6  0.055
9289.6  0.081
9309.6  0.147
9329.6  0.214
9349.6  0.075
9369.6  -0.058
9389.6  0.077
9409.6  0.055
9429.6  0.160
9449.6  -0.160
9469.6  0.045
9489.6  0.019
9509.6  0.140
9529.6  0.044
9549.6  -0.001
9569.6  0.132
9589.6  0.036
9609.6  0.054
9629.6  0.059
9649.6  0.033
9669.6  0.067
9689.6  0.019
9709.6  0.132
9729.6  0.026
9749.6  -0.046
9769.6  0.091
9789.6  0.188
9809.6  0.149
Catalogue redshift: 1.41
